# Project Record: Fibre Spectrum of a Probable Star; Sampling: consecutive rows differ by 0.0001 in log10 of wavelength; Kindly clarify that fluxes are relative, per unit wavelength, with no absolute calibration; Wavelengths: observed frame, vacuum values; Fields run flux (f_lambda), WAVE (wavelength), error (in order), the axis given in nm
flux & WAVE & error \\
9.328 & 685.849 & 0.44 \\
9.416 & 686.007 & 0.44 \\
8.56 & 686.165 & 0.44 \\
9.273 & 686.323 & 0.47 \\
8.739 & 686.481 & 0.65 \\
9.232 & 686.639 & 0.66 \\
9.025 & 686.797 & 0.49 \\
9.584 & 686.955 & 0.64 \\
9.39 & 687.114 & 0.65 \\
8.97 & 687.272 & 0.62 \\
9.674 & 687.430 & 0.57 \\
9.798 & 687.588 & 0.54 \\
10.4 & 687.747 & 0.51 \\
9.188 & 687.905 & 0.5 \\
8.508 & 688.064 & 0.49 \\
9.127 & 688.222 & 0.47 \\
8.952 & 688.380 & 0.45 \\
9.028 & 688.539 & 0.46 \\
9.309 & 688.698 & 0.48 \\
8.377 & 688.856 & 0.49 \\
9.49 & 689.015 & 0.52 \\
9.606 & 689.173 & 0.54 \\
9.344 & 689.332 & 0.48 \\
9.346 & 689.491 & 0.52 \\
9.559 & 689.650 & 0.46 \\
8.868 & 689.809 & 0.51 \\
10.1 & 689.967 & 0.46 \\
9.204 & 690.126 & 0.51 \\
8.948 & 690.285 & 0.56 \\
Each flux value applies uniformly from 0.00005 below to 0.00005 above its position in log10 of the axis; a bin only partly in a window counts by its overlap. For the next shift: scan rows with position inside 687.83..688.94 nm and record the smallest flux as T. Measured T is 8.377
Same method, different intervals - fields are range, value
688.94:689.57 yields 9.344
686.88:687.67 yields 8.97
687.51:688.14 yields 8.508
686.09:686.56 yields 8.56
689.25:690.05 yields 8.868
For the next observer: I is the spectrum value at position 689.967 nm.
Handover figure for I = 10.1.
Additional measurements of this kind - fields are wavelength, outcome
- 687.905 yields 9.188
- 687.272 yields 8.97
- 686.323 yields 9.273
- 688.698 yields 9.309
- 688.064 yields 8.508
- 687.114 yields 9.39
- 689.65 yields 9.559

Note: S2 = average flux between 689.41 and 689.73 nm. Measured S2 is 9.43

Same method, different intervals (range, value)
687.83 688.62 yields 8.95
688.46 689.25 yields 9.17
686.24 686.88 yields 9.07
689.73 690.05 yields 9.5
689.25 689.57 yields 9.33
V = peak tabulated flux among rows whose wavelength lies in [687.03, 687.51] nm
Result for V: 9.674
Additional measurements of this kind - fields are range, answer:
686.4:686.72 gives 9.232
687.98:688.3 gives 9.127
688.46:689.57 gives 9.606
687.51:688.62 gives 10.4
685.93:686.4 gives 9.416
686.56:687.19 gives 9.584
